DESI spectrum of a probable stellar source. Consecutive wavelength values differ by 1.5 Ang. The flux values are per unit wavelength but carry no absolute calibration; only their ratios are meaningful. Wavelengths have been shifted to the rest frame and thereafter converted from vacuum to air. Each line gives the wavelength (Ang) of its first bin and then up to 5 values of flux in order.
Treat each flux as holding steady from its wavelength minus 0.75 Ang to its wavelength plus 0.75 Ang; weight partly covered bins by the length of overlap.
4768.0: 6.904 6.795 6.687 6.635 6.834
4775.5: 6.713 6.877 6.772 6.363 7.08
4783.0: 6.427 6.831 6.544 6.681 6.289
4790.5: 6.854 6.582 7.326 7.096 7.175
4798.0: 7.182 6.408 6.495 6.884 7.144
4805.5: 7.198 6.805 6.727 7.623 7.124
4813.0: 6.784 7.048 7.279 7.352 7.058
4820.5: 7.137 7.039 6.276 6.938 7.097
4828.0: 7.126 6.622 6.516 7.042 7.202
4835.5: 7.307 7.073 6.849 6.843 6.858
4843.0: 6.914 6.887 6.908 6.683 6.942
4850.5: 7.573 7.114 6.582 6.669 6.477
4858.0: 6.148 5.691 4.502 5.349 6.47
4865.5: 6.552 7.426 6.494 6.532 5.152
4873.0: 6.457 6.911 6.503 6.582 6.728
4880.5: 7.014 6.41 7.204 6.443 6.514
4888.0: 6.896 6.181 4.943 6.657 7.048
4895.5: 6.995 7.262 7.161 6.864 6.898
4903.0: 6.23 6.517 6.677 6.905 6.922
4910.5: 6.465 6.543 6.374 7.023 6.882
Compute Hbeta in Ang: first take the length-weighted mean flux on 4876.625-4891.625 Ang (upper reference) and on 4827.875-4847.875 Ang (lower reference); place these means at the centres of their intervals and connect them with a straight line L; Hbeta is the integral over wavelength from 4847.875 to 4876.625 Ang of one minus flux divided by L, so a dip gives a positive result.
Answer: 1.3 Ang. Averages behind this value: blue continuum 6.91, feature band 6.4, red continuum 6.5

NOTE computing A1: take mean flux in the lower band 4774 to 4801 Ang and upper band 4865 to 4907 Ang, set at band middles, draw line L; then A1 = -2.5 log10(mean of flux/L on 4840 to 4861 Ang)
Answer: 0.00 mag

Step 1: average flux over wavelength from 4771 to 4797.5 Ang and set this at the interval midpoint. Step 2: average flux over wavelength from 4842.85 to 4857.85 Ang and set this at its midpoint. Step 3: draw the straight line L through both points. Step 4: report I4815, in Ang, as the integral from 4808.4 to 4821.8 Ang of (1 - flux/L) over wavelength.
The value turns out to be -0.7 Ang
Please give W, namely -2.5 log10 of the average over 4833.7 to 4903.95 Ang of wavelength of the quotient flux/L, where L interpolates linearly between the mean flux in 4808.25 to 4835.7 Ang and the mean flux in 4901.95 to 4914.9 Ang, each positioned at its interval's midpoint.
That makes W 0.03 mag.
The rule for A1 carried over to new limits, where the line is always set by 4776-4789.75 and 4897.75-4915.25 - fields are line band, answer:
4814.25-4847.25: -0.05 mag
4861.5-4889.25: 0.03 mag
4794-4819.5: -0.06 mag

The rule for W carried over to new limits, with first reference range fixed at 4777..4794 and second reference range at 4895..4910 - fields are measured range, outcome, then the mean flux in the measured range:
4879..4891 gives 0.04 mag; 6.56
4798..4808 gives -0.02 mag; 6.85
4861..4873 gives 0.10 mag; 6.18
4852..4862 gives 0.12 mag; 6.08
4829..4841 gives -0.03 mag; 6.94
